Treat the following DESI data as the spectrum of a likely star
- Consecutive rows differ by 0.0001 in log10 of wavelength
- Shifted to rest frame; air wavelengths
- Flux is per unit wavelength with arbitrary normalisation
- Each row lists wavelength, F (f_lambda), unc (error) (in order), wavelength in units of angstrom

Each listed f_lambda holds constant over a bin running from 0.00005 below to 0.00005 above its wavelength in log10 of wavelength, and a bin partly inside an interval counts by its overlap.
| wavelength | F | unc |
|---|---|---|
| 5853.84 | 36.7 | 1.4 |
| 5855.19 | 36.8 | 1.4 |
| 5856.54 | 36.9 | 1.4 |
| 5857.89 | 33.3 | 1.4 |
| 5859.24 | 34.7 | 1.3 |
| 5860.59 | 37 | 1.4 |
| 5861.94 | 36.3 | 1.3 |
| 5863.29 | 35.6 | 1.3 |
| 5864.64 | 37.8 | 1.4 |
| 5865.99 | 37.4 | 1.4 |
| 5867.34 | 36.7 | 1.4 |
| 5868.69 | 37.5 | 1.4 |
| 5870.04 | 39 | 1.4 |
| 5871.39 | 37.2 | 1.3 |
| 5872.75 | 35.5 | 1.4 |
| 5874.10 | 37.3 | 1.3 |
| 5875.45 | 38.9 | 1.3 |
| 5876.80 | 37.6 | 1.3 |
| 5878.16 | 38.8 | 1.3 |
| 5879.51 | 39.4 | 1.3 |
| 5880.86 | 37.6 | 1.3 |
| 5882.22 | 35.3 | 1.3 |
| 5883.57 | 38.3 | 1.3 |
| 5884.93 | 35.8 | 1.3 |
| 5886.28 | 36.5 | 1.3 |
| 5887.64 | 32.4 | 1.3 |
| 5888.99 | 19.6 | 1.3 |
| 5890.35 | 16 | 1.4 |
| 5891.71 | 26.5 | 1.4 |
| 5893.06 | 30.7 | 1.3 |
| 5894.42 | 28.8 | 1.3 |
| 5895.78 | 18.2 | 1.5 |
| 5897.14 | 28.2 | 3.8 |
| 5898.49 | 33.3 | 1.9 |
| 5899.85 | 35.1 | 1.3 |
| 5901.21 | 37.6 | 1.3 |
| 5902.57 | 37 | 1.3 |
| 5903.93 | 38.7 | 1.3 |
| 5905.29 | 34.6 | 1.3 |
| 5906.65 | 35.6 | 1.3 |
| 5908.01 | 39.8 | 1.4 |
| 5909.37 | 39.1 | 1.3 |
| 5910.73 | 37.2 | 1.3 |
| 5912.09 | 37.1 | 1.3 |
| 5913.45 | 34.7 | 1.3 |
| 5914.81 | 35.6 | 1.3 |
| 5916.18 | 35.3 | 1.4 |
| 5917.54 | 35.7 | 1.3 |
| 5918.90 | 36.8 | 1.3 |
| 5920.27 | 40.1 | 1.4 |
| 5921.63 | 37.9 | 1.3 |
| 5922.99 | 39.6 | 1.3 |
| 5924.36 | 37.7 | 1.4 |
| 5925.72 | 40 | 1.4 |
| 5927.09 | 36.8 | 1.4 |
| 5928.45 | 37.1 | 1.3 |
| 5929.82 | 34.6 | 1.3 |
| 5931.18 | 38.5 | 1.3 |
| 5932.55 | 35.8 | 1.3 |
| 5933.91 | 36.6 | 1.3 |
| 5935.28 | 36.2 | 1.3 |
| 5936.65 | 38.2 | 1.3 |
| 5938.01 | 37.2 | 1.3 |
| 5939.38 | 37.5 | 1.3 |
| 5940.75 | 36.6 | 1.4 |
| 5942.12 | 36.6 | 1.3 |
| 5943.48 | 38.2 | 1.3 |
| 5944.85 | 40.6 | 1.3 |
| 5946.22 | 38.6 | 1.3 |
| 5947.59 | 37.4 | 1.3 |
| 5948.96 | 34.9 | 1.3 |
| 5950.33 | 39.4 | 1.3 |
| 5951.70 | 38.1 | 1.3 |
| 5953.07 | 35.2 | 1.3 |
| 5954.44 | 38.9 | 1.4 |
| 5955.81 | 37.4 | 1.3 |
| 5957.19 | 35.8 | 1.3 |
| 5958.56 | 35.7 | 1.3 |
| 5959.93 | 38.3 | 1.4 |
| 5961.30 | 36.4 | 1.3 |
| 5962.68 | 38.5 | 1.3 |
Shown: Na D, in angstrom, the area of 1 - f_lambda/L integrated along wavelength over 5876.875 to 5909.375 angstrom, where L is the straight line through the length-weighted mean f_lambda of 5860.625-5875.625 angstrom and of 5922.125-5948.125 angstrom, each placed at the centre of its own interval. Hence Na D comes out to 3.8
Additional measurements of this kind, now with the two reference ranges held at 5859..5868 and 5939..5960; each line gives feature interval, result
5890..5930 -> 2.6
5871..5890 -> 0.7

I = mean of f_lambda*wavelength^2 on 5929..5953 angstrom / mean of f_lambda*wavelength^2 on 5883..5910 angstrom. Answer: 1.18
